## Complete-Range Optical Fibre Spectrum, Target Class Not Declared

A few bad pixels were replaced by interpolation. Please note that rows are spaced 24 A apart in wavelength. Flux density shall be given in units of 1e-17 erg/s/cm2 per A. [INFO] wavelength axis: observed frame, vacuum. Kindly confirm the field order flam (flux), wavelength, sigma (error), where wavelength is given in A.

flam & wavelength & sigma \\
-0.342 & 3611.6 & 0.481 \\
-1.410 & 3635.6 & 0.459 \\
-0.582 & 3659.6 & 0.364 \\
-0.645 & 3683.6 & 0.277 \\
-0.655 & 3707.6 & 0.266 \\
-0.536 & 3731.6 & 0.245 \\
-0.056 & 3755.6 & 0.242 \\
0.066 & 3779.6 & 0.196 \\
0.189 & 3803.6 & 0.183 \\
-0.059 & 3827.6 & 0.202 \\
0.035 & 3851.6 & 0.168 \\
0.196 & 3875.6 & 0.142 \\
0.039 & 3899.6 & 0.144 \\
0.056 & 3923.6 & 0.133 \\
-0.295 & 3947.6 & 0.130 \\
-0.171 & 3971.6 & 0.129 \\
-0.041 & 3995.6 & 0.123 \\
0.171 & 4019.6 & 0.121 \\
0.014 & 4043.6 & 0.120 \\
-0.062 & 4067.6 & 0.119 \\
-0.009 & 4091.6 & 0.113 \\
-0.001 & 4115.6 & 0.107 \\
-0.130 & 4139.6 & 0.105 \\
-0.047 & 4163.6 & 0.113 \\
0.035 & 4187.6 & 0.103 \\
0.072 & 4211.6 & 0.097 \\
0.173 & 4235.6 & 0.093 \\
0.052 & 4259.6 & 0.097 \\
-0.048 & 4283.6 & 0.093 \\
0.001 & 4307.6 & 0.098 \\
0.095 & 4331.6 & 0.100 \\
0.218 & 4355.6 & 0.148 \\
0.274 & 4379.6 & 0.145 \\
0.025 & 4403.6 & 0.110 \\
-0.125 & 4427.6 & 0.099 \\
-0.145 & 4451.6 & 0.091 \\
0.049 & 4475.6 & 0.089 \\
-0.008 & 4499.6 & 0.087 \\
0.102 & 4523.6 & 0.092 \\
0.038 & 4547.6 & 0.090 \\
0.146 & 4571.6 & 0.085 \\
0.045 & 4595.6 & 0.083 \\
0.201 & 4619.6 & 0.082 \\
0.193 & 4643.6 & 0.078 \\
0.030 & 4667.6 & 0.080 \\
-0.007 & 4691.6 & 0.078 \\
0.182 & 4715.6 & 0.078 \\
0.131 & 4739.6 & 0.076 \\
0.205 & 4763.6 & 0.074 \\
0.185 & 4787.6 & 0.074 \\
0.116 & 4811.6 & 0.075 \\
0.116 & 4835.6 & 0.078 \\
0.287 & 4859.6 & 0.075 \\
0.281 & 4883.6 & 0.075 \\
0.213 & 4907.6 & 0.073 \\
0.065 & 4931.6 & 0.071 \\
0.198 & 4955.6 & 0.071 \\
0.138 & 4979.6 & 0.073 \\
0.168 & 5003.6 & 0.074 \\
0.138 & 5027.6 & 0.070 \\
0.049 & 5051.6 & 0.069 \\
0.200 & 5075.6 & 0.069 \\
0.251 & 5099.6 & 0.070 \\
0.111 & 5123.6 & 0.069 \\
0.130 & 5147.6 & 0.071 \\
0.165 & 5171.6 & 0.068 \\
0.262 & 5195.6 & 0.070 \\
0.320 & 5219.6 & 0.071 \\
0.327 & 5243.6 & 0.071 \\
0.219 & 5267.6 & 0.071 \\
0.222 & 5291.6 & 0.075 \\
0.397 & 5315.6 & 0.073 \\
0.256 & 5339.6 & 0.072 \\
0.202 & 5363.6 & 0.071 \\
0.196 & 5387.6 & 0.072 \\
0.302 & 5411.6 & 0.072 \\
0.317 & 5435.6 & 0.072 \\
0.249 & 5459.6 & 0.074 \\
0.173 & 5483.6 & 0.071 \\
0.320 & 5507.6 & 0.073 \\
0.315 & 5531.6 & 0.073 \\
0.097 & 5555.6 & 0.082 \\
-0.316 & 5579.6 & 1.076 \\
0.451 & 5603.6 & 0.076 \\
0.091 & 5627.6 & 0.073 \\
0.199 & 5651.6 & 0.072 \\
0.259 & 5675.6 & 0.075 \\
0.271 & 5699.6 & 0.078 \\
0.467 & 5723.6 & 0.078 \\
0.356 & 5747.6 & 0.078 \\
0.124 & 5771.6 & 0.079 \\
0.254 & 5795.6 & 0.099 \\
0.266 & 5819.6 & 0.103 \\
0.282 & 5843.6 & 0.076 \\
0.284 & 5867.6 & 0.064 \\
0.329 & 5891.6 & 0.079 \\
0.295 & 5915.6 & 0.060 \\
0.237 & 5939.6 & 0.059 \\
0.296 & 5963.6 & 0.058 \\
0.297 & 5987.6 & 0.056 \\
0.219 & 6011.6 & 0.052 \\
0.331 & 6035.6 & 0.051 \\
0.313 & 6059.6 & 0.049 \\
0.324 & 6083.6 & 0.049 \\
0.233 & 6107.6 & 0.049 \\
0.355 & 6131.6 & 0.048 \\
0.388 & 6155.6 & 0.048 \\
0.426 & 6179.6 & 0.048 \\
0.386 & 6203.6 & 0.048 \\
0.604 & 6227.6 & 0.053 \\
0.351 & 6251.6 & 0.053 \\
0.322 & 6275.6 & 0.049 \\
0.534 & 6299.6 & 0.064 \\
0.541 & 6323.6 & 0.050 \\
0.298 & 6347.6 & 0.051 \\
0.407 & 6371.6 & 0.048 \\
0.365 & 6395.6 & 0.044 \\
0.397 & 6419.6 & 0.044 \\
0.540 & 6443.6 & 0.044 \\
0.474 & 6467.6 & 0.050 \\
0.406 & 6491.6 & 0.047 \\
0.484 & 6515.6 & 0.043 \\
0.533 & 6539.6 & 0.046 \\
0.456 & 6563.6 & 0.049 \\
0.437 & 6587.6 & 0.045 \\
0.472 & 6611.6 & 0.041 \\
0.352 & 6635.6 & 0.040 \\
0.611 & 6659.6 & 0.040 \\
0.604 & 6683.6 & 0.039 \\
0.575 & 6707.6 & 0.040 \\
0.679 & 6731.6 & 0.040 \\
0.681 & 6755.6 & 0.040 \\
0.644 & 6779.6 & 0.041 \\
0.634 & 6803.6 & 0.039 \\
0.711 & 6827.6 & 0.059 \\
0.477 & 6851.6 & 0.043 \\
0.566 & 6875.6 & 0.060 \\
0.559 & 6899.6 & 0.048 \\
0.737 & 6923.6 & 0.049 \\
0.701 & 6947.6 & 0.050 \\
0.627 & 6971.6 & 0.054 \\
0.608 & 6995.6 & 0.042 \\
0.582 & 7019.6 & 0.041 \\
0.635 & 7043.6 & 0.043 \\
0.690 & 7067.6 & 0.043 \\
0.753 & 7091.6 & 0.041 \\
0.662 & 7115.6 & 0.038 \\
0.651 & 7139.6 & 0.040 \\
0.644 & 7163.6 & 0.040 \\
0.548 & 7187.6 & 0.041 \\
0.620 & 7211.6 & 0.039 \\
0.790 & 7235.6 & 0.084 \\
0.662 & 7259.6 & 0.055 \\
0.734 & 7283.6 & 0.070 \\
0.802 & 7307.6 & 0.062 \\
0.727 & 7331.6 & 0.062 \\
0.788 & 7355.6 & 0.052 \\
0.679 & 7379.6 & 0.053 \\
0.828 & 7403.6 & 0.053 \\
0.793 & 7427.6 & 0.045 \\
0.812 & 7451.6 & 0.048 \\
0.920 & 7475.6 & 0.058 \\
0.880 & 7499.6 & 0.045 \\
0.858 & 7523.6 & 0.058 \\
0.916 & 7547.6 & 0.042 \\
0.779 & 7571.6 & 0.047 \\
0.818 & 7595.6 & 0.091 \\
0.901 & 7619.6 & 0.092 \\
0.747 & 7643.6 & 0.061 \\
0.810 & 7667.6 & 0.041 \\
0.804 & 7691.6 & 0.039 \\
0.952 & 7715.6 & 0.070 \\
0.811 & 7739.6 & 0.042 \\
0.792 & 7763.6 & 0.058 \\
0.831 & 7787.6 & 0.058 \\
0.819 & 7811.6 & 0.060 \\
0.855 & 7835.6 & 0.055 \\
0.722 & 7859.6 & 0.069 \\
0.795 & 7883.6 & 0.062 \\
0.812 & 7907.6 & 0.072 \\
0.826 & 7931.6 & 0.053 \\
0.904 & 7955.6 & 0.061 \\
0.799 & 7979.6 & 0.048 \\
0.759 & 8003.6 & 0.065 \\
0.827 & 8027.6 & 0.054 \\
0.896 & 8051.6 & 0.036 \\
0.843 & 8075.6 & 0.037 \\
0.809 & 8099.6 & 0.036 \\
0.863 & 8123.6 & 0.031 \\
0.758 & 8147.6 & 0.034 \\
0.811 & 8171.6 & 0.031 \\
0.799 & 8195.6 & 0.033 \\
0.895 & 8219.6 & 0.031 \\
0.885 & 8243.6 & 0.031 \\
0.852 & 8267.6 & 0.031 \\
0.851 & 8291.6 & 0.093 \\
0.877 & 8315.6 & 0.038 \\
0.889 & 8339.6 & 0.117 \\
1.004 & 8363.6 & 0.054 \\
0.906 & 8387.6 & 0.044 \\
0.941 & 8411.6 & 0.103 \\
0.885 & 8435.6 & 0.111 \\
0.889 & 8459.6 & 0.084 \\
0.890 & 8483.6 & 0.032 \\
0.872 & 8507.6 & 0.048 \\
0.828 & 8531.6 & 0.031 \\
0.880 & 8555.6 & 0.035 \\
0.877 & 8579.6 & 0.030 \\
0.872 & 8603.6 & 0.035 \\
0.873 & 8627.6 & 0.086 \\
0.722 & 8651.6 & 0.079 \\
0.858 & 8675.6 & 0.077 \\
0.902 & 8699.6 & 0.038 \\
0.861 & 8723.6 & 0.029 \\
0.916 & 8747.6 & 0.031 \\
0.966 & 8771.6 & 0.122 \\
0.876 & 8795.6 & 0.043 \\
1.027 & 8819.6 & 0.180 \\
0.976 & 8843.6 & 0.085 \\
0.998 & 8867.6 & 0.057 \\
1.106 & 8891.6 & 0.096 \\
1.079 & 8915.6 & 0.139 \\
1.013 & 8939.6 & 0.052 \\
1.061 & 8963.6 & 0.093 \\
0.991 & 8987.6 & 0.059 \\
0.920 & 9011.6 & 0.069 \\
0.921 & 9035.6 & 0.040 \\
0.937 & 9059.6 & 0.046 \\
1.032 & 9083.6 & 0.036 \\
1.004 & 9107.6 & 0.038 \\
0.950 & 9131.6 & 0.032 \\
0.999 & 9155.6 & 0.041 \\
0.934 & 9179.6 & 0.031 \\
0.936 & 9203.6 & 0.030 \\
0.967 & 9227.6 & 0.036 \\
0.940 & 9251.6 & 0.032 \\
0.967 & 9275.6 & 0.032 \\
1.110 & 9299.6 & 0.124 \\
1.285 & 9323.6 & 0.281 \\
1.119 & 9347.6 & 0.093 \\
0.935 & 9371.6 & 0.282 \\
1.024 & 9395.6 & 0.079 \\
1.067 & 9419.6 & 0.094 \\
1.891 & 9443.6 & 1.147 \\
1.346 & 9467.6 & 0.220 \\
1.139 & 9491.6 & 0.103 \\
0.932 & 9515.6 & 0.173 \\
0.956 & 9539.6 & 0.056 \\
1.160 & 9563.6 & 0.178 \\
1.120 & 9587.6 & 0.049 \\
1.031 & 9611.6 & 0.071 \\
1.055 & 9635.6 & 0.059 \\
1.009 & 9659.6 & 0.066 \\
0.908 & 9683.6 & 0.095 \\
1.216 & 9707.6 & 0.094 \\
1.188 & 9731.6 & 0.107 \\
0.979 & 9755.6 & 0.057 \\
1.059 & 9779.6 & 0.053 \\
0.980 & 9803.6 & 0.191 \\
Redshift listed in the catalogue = 0.672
